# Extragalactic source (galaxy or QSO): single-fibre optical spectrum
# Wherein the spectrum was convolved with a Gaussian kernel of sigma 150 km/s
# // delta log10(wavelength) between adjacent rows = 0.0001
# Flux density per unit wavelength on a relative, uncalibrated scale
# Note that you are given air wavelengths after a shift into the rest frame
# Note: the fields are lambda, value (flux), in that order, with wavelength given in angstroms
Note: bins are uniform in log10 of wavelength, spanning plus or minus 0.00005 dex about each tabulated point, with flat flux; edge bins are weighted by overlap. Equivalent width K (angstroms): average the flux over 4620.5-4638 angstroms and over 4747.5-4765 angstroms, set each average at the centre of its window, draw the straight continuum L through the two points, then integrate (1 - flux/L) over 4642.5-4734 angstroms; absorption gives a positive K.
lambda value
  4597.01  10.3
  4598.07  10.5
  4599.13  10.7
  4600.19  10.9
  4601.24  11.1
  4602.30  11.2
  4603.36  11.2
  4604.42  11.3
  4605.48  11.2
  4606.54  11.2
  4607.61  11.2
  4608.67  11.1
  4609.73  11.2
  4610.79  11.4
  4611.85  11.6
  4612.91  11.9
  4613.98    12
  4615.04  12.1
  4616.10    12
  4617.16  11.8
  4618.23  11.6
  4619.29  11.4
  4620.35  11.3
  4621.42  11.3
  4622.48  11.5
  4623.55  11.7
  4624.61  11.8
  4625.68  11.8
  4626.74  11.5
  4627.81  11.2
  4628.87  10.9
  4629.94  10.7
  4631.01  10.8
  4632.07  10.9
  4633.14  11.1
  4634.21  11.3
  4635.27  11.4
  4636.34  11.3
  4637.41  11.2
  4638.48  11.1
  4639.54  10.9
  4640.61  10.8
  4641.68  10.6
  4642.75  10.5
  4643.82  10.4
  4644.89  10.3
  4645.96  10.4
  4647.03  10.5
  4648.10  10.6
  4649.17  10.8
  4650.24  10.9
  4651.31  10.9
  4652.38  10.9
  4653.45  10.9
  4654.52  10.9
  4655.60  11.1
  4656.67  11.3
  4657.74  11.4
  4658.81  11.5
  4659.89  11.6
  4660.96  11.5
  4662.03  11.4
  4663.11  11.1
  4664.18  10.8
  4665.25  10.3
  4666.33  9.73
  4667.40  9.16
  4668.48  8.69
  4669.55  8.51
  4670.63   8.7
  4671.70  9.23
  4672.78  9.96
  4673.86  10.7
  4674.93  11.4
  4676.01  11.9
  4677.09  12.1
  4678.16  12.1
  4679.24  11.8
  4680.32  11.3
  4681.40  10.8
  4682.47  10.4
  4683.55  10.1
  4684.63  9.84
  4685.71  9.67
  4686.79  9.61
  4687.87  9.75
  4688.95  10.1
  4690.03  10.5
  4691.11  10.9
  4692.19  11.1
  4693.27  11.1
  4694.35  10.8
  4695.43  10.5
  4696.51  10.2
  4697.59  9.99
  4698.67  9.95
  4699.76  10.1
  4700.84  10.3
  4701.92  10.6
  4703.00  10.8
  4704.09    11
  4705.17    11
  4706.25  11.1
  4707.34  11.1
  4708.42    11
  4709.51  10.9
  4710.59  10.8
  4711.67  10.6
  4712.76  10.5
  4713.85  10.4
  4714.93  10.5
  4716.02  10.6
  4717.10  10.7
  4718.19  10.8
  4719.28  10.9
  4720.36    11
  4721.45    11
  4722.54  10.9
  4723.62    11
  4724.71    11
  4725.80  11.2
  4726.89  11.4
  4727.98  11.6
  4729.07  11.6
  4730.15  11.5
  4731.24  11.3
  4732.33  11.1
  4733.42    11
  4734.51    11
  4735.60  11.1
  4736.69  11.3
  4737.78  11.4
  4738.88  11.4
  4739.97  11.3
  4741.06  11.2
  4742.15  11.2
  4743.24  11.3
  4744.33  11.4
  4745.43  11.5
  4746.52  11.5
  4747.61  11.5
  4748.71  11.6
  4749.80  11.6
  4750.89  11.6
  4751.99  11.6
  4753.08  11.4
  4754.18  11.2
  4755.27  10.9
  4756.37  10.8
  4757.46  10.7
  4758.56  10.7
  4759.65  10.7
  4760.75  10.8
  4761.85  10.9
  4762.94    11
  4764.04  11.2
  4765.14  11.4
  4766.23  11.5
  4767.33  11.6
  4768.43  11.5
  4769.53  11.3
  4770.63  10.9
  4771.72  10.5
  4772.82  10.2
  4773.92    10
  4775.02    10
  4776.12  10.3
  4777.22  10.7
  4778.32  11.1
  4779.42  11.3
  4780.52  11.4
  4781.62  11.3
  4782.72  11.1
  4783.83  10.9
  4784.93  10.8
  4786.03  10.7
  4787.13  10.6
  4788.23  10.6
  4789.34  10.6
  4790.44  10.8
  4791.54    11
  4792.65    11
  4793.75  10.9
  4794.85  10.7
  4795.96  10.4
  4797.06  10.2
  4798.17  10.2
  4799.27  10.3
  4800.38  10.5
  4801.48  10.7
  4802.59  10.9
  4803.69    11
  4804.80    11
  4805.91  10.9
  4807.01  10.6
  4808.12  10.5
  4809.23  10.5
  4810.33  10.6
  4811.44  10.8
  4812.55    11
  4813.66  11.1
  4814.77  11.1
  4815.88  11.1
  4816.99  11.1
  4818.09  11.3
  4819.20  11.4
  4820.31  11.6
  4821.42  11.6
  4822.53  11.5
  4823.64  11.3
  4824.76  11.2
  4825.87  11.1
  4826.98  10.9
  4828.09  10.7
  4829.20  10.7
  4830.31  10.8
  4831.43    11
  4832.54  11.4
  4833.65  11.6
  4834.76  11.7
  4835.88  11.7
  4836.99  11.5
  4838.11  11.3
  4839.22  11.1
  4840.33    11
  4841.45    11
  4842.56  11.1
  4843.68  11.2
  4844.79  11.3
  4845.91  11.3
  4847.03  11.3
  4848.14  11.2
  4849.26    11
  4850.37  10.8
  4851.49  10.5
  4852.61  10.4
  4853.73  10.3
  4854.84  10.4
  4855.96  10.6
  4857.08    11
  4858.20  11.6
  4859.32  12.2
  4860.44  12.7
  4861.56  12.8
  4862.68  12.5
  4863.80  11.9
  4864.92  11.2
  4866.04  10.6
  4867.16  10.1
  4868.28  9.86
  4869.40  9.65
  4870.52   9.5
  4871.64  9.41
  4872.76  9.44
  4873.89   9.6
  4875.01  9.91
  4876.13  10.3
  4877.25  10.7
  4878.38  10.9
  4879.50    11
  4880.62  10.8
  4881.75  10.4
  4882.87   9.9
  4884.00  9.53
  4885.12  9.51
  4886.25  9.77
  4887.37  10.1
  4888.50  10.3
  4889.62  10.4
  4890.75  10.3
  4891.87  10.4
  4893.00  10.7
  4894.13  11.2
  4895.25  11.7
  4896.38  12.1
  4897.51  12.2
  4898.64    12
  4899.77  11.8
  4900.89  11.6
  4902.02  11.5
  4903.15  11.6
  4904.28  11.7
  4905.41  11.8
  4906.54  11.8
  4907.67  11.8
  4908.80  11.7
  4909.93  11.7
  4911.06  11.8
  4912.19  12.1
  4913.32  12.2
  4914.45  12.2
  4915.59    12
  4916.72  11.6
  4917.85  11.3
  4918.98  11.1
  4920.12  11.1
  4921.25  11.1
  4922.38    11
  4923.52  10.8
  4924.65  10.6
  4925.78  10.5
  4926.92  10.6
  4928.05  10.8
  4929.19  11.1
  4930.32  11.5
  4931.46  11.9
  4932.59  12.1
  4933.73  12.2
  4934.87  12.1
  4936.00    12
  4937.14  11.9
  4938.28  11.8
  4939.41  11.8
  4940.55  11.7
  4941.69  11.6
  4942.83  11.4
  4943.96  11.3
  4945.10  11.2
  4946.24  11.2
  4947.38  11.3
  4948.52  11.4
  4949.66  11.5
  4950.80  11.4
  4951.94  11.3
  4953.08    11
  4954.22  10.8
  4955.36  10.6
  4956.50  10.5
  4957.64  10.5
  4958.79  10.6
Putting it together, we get 4.07 angstroms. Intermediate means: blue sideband 11.3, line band 10.7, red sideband 11.1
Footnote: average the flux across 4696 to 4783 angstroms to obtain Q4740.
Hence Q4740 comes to 11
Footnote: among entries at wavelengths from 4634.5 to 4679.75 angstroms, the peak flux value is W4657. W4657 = 12.1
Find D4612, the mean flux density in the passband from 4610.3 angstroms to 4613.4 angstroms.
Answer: 11.6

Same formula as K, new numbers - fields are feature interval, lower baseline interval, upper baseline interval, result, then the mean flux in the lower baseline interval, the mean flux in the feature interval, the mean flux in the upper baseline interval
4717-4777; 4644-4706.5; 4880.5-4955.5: -1.75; 10.6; 11.1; 11.3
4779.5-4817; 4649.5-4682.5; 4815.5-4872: 0.75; 10.7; 10.8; 11.1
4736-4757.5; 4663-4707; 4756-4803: -1.32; 10.4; 11.3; 10.8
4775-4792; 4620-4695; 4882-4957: 0.26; 10.8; 10.9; 11.3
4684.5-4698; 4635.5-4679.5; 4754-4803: 0.53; 10.7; 10.3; 10.8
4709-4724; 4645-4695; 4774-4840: -0.03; 10.6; 10.8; 10.9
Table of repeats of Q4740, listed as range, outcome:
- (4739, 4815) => 10.9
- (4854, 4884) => 10.7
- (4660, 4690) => 10.4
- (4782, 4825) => 10.9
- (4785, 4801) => 10.6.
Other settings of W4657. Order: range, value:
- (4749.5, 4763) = 11.6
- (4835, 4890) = 12.8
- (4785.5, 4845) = 11.7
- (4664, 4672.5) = 10.8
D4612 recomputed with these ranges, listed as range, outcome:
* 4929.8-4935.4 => 11.9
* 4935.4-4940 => 11.9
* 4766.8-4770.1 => 11.4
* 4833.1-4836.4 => 11.7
